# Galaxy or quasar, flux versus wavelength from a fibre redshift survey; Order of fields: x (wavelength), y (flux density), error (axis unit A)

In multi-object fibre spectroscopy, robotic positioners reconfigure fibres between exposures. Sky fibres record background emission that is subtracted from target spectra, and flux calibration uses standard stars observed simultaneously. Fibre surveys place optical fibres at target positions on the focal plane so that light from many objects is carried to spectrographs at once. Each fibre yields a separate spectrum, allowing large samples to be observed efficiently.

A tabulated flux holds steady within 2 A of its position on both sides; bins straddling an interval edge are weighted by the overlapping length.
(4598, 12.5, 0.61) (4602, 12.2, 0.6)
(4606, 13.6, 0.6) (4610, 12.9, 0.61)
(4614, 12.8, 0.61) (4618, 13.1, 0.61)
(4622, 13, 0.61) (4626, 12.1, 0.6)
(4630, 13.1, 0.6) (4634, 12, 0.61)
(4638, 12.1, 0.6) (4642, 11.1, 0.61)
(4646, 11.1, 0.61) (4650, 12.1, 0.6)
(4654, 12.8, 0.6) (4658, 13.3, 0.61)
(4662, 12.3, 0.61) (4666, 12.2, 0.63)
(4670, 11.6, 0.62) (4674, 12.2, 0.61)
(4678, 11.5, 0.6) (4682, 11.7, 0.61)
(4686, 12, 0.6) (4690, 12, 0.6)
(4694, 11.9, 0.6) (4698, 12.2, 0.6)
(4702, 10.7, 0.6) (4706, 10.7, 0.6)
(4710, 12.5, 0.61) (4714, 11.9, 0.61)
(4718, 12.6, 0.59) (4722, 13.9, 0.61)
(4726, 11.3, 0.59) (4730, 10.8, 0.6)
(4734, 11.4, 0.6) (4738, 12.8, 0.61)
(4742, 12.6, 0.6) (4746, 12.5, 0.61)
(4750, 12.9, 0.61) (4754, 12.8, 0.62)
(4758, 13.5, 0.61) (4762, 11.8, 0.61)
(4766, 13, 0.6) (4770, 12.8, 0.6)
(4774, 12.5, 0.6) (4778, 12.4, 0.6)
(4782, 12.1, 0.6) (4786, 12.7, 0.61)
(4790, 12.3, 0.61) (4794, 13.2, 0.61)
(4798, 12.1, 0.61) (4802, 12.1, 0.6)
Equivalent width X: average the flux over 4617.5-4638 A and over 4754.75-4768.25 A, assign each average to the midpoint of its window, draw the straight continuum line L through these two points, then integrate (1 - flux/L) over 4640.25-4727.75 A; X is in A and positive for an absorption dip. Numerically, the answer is 4.6 A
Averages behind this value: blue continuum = 12.6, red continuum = 12.8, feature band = 12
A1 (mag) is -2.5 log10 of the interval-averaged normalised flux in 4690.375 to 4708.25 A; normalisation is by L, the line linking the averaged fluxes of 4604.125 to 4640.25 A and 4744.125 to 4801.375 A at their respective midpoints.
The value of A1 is 0.11 mag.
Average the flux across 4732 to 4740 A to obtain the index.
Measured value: 12.1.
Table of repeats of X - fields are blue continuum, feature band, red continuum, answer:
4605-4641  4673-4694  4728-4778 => 1.17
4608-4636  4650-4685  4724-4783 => 1.11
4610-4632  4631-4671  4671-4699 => 0.95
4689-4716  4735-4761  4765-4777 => -0.80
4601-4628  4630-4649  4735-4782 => 1.54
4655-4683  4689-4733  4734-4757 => 2.02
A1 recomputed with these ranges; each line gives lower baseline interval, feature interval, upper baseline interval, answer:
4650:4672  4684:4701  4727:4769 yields 0.04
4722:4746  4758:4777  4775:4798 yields -0.03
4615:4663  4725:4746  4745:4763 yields 0.07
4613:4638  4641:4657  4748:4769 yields 0.07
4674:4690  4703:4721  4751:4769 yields 0.02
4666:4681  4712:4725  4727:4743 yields -0.08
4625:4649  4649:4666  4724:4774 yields -0.05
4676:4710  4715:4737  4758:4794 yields 0.00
